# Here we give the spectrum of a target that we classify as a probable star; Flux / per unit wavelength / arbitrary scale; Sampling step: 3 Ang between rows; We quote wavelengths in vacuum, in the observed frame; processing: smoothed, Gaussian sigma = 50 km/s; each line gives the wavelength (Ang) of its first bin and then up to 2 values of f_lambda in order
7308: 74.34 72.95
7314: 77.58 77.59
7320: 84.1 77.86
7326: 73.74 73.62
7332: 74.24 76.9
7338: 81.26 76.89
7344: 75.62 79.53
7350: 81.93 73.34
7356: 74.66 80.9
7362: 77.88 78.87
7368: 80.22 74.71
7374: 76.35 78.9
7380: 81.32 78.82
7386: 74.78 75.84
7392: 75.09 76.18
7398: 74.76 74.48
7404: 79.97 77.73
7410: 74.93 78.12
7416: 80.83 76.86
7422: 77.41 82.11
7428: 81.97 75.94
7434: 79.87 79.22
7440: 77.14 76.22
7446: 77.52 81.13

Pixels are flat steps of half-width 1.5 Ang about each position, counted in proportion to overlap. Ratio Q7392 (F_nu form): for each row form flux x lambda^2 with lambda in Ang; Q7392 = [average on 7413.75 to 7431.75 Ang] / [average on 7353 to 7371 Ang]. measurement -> 1.04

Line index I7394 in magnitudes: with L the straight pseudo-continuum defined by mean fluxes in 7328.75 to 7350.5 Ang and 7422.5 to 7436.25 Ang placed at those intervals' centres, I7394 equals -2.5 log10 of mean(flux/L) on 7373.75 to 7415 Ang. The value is 0.03 mag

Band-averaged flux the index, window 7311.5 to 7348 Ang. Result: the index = 77.3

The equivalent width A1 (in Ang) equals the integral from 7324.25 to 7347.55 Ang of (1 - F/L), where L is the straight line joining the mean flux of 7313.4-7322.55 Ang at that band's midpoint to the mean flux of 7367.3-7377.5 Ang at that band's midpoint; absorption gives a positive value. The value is 0.7 Ang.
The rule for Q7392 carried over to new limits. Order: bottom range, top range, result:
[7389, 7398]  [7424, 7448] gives 1.05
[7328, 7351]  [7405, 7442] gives 1.04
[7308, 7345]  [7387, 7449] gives 1.04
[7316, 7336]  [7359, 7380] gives 1.03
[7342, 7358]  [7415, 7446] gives 1.04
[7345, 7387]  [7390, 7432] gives 1.01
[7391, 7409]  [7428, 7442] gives 1.04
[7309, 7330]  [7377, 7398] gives 1.02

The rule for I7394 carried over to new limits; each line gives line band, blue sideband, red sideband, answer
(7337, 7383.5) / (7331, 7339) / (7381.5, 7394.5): -0.02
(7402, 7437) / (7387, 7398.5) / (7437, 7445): -0.03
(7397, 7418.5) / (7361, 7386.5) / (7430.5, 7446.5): 0.01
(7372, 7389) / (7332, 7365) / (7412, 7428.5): 0.01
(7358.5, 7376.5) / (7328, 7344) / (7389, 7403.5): -0.03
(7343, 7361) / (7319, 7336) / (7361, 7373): -0.01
